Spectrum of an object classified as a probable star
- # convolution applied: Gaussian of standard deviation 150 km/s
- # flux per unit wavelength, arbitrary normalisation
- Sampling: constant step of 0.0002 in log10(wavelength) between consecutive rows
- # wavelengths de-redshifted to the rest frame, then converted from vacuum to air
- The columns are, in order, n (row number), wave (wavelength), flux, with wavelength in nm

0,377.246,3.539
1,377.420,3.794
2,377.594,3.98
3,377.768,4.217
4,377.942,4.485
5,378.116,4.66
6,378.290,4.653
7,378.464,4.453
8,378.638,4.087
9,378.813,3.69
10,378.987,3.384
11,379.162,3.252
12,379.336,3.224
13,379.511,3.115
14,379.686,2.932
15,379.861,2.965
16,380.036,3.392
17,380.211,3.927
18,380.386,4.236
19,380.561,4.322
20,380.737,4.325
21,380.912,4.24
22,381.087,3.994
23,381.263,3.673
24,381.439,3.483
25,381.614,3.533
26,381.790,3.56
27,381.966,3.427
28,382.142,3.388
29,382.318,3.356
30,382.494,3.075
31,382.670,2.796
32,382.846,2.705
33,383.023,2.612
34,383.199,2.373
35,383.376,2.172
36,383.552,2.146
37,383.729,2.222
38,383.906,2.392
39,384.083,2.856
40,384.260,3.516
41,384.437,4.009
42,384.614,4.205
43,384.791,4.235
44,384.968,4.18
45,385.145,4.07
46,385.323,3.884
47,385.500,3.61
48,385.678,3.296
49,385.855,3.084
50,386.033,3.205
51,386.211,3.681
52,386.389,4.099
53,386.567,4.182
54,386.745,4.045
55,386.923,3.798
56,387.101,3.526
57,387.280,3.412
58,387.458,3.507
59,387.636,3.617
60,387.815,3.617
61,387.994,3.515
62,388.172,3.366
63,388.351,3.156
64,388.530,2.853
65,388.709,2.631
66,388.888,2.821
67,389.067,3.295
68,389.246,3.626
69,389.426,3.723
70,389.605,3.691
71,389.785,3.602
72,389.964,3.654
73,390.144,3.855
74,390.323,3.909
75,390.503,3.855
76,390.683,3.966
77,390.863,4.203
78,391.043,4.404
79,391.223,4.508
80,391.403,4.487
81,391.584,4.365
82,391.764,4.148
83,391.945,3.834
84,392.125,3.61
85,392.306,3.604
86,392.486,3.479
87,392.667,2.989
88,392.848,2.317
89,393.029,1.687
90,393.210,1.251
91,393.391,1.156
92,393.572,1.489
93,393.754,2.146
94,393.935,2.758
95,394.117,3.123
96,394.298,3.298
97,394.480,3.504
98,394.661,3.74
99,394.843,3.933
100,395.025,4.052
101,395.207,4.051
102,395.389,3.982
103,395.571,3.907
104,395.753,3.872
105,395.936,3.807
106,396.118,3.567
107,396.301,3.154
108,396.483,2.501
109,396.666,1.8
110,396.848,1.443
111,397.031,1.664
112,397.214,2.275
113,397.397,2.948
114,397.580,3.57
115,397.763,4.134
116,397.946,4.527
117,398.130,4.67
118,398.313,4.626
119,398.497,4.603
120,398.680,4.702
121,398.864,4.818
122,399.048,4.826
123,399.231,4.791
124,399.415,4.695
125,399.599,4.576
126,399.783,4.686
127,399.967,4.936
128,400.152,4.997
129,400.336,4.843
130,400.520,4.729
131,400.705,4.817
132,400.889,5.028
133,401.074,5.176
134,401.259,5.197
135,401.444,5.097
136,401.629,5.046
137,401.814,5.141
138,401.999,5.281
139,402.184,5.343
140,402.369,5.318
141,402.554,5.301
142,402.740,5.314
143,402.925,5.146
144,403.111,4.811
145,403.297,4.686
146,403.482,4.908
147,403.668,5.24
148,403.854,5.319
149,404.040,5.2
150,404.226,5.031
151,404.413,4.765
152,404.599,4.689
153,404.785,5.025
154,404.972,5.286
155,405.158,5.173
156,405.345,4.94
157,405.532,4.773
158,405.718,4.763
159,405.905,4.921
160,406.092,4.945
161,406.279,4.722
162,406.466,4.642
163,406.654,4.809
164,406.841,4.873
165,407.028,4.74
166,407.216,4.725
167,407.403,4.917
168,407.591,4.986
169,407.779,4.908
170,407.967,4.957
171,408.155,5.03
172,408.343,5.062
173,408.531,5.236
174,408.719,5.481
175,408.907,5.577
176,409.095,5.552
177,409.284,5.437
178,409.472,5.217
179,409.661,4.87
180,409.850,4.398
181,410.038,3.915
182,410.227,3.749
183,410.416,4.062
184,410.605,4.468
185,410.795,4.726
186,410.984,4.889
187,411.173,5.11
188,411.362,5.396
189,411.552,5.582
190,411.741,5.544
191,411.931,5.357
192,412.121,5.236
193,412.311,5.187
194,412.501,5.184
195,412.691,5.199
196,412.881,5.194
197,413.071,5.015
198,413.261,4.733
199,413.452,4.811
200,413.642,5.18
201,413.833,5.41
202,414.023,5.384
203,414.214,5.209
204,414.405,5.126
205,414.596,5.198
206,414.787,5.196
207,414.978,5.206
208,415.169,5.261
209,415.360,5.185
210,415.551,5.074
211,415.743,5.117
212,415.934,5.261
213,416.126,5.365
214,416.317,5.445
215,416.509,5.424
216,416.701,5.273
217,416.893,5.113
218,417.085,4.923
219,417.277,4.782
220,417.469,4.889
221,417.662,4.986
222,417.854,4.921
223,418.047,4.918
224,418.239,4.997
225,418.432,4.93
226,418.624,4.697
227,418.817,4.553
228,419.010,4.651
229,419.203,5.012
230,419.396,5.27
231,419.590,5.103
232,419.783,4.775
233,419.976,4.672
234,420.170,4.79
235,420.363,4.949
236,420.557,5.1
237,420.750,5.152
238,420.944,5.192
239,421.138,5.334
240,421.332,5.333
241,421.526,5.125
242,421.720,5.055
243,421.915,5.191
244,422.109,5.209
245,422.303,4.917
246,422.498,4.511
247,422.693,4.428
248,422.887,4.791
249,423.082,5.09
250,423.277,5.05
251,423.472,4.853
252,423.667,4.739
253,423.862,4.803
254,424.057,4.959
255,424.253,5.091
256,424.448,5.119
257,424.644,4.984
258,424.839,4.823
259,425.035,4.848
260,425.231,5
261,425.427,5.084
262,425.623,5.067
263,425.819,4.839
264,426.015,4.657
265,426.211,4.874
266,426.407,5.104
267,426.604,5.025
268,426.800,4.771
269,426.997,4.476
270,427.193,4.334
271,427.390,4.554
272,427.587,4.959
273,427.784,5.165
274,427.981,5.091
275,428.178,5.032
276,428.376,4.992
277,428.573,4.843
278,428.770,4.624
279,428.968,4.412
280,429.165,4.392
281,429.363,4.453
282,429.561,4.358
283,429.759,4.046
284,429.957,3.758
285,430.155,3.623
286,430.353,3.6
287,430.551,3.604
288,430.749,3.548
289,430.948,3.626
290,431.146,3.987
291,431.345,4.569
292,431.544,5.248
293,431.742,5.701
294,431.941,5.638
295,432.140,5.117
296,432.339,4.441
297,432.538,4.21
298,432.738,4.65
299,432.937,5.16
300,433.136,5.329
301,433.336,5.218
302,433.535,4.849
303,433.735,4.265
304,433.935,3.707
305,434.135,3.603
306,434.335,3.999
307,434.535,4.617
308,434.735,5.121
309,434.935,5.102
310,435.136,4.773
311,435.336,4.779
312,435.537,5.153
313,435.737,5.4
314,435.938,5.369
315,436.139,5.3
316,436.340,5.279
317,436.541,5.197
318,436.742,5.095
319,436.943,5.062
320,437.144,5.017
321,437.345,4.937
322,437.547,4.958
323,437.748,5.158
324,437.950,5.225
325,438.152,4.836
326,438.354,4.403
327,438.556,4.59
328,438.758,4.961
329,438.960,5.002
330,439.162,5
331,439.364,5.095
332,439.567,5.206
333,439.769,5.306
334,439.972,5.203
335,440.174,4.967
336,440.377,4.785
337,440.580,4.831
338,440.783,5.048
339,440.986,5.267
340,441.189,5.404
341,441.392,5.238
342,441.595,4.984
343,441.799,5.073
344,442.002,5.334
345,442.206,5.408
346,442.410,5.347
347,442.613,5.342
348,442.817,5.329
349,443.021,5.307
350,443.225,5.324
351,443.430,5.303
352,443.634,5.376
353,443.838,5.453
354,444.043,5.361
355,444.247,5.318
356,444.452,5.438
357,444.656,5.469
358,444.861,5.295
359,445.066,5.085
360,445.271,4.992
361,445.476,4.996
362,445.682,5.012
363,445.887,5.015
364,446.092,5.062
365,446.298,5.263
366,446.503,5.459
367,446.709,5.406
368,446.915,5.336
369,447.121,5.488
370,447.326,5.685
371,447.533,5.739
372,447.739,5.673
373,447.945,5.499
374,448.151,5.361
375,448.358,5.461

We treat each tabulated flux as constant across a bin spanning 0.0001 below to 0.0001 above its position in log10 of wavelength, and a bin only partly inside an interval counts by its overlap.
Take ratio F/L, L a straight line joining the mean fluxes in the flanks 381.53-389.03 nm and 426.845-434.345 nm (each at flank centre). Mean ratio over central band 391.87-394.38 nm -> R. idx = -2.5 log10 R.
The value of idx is 0.326 mag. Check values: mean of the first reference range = 3.33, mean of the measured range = 2.61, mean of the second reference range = 4.51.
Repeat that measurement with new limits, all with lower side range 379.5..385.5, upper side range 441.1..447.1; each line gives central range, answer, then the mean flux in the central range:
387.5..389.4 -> 0.097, 3.27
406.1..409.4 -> -0.206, 5.04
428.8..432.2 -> 0.124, 4.33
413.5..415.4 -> -0.195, 5.23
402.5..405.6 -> -0.235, 5.03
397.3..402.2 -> -0.201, 4.72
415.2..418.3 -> -0.153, 5.11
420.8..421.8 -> -0.140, 5.21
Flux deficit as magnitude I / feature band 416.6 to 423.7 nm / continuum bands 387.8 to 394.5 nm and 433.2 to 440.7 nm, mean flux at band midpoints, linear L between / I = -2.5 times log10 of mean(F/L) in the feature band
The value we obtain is -0.15 mag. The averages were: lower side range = 3.3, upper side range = 4.9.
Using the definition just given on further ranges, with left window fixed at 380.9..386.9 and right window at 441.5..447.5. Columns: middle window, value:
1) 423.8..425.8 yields -0.068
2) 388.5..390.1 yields 0.064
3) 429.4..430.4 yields 0.225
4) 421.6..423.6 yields -0.070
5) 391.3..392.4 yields -0.107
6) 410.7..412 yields -0.225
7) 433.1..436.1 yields 0.051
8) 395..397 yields 0.172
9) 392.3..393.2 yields 0.371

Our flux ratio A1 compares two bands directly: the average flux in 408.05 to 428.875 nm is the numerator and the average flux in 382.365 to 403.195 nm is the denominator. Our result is 1.34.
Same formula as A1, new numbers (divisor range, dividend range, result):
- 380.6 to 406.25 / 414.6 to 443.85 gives 1.27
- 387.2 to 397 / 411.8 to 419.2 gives 1.54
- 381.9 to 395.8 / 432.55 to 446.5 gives 1.49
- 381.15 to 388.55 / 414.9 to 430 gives 1.46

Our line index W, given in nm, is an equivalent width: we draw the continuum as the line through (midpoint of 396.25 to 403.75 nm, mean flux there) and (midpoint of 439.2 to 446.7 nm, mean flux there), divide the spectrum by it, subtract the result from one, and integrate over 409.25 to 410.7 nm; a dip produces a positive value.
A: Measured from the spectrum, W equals 0.04 nm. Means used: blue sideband 4.43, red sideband 5.21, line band 4.48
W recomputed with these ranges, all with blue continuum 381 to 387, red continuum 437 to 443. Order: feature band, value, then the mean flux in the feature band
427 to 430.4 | 0.171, 4.5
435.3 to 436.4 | -0.062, 5.23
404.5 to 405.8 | -0.301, 4.95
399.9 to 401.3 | -0.387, 4.96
